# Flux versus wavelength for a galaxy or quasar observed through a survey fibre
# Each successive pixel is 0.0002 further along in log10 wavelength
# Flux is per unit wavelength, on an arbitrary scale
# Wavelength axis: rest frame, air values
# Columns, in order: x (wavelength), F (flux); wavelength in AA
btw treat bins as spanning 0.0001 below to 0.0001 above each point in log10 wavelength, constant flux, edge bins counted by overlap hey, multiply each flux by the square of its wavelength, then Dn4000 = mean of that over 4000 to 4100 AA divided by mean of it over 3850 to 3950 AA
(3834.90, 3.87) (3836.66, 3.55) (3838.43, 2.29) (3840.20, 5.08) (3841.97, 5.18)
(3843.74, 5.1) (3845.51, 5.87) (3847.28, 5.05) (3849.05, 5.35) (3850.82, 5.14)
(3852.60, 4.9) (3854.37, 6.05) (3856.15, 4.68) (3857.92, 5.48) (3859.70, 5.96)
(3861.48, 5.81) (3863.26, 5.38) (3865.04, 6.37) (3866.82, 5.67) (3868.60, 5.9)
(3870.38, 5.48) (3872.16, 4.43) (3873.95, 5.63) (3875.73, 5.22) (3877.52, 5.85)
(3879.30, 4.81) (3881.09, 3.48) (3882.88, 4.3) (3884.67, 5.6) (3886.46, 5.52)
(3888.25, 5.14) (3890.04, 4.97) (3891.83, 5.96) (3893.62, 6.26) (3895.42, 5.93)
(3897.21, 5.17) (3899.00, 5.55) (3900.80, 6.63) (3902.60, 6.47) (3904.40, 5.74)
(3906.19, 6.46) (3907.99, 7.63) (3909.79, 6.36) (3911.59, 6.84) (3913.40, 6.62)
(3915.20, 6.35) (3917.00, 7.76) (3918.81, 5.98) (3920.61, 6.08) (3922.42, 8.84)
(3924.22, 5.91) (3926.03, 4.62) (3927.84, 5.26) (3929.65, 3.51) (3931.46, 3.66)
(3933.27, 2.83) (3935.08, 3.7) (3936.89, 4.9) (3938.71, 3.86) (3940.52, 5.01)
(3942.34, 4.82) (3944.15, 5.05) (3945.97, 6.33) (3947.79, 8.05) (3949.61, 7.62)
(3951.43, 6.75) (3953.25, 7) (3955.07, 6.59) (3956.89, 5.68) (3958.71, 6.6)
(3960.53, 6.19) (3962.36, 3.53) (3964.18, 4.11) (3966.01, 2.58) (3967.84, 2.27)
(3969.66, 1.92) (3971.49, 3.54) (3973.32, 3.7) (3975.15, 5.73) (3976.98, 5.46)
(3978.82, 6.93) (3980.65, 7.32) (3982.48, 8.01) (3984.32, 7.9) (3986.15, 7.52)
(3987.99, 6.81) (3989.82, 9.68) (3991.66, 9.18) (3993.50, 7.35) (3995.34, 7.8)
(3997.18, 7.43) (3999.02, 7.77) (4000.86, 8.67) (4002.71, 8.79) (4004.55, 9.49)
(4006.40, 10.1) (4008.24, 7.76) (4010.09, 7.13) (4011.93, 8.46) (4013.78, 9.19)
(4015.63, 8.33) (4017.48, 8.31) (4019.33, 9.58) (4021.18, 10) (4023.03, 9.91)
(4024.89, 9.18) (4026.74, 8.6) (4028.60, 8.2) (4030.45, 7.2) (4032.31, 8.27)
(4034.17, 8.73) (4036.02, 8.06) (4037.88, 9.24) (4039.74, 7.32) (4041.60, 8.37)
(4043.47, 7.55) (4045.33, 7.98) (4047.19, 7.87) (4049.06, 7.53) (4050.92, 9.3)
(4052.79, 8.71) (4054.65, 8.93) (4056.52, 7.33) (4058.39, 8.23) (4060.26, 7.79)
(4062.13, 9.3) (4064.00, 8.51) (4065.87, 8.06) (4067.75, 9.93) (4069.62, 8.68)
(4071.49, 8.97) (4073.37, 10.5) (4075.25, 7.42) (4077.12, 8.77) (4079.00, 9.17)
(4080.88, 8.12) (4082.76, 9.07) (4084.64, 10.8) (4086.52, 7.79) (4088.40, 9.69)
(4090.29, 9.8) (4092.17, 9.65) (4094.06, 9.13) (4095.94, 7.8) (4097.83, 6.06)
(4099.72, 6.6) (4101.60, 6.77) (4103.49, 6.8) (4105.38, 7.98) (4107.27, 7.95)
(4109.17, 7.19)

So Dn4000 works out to 1.66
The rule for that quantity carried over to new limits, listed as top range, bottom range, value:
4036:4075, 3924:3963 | 1.68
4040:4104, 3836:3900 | 1.79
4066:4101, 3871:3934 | 1.69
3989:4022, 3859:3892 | 1.73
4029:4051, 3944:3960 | 1.26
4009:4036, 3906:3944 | 1.64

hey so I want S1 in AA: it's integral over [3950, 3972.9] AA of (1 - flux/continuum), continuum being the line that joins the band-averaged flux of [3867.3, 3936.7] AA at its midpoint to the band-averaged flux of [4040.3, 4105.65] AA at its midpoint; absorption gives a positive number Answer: 6.2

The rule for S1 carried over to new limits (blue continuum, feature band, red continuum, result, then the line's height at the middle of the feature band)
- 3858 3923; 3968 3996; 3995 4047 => 4.6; 7.7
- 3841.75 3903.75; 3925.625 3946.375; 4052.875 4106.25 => 6.4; 6.37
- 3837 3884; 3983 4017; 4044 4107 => -4.7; 7.29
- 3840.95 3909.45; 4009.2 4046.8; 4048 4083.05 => -2.1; 8.03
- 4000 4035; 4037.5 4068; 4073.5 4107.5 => 0.9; 8.55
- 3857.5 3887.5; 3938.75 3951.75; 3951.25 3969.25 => -2.6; 5.04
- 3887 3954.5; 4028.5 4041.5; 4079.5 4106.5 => -1.2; 7.47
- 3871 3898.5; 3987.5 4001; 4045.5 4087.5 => -1.5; 7.3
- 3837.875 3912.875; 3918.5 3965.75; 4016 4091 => 8.9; 6.69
